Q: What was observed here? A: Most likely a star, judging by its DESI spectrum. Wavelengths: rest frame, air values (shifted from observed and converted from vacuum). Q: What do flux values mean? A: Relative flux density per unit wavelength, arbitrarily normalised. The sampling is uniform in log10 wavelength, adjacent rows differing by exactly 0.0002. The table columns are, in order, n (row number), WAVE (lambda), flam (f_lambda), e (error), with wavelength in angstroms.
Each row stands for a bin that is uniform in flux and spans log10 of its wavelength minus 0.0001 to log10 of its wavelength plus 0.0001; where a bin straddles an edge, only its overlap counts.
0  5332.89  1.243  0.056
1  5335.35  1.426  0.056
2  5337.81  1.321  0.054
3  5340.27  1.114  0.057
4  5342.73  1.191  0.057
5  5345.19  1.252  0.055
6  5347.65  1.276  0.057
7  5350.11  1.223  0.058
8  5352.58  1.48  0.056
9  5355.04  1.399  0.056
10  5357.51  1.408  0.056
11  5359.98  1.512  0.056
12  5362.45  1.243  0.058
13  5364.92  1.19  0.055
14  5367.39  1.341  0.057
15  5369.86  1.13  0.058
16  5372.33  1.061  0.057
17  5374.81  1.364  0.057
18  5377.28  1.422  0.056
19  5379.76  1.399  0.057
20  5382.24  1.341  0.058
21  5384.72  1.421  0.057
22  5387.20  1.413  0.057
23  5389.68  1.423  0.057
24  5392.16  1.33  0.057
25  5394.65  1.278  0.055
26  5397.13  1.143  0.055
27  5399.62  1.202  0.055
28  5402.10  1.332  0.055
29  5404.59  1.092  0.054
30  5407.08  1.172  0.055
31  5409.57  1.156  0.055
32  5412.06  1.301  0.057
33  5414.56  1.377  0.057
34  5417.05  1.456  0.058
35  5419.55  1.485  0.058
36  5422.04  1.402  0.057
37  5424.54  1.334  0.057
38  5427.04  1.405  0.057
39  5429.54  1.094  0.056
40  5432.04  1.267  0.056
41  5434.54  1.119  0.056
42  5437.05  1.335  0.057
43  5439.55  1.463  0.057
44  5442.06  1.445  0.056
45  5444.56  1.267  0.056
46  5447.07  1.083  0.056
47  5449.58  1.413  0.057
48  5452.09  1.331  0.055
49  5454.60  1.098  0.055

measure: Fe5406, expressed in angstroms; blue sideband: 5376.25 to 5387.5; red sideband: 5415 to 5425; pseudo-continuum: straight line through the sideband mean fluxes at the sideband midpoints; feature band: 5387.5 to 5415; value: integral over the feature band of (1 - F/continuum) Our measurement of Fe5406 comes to 3.0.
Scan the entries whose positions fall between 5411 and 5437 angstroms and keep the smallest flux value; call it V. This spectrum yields 1.094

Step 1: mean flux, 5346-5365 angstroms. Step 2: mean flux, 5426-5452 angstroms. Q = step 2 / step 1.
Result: 0.96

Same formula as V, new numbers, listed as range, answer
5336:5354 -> 1.114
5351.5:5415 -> 1.061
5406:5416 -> 1.156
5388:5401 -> 1.143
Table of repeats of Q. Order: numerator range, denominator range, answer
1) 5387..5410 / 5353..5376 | 0.96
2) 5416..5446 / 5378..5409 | 1.03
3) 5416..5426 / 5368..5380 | 1.12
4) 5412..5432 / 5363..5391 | 1.03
